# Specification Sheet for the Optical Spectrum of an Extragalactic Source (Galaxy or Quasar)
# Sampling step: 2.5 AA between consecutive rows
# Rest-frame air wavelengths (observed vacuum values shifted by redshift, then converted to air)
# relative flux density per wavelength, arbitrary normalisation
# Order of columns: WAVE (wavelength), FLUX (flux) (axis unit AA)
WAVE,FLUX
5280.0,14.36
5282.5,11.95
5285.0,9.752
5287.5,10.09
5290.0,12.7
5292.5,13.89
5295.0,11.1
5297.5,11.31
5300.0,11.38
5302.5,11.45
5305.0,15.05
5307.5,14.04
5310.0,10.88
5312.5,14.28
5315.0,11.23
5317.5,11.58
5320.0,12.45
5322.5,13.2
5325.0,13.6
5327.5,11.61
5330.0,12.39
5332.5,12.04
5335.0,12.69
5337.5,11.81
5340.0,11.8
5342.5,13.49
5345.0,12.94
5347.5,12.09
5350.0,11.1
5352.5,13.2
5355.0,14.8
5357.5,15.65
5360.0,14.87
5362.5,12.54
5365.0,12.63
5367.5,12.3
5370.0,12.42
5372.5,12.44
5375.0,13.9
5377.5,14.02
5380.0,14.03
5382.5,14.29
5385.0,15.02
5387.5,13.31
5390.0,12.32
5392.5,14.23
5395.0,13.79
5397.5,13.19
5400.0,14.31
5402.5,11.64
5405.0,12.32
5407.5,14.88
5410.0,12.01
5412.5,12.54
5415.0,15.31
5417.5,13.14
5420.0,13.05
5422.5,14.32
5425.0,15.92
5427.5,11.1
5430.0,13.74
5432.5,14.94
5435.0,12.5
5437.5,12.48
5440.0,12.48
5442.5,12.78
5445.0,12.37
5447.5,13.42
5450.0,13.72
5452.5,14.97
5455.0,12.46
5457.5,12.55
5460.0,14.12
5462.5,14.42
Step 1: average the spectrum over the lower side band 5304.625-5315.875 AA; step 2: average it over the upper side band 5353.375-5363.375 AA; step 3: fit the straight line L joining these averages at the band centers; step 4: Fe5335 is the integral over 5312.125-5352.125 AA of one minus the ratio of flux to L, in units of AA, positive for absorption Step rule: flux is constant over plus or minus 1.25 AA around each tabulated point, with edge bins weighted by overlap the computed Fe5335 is 3.8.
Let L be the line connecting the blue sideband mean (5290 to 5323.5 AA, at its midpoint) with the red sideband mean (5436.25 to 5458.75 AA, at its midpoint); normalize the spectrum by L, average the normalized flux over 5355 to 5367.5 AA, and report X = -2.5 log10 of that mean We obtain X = -0.10 mag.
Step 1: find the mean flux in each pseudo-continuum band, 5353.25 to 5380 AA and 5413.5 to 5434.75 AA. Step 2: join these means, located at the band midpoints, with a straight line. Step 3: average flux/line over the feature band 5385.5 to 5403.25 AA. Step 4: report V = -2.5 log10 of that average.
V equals 0.03 mag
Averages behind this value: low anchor 13.6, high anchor 13.9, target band 13.4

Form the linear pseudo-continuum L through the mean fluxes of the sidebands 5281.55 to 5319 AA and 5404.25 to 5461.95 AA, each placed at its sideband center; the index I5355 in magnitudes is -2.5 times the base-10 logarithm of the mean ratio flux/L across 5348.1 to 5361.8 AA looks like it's -0.097 mag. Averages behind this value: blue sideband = 12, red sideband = 13.4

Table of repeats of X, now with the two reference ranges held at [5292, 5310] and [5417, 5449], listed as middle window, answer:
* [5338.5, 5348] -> 0.008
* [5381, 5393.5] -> -0.070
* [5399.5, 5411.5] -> 0.012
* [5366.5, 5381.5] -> -0.027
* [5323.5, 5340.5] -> 0.027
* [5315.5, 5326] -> -0.002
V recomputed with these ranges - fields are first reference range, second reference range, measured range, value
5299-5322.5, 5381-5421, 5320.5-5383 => -0.004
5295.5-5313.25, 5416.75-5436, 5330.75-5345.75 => 0.033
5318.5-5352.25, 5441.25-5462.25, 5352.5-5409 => -0.065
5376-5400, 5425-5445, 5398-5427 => -0.009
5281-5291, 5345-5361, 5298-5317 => -0.053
